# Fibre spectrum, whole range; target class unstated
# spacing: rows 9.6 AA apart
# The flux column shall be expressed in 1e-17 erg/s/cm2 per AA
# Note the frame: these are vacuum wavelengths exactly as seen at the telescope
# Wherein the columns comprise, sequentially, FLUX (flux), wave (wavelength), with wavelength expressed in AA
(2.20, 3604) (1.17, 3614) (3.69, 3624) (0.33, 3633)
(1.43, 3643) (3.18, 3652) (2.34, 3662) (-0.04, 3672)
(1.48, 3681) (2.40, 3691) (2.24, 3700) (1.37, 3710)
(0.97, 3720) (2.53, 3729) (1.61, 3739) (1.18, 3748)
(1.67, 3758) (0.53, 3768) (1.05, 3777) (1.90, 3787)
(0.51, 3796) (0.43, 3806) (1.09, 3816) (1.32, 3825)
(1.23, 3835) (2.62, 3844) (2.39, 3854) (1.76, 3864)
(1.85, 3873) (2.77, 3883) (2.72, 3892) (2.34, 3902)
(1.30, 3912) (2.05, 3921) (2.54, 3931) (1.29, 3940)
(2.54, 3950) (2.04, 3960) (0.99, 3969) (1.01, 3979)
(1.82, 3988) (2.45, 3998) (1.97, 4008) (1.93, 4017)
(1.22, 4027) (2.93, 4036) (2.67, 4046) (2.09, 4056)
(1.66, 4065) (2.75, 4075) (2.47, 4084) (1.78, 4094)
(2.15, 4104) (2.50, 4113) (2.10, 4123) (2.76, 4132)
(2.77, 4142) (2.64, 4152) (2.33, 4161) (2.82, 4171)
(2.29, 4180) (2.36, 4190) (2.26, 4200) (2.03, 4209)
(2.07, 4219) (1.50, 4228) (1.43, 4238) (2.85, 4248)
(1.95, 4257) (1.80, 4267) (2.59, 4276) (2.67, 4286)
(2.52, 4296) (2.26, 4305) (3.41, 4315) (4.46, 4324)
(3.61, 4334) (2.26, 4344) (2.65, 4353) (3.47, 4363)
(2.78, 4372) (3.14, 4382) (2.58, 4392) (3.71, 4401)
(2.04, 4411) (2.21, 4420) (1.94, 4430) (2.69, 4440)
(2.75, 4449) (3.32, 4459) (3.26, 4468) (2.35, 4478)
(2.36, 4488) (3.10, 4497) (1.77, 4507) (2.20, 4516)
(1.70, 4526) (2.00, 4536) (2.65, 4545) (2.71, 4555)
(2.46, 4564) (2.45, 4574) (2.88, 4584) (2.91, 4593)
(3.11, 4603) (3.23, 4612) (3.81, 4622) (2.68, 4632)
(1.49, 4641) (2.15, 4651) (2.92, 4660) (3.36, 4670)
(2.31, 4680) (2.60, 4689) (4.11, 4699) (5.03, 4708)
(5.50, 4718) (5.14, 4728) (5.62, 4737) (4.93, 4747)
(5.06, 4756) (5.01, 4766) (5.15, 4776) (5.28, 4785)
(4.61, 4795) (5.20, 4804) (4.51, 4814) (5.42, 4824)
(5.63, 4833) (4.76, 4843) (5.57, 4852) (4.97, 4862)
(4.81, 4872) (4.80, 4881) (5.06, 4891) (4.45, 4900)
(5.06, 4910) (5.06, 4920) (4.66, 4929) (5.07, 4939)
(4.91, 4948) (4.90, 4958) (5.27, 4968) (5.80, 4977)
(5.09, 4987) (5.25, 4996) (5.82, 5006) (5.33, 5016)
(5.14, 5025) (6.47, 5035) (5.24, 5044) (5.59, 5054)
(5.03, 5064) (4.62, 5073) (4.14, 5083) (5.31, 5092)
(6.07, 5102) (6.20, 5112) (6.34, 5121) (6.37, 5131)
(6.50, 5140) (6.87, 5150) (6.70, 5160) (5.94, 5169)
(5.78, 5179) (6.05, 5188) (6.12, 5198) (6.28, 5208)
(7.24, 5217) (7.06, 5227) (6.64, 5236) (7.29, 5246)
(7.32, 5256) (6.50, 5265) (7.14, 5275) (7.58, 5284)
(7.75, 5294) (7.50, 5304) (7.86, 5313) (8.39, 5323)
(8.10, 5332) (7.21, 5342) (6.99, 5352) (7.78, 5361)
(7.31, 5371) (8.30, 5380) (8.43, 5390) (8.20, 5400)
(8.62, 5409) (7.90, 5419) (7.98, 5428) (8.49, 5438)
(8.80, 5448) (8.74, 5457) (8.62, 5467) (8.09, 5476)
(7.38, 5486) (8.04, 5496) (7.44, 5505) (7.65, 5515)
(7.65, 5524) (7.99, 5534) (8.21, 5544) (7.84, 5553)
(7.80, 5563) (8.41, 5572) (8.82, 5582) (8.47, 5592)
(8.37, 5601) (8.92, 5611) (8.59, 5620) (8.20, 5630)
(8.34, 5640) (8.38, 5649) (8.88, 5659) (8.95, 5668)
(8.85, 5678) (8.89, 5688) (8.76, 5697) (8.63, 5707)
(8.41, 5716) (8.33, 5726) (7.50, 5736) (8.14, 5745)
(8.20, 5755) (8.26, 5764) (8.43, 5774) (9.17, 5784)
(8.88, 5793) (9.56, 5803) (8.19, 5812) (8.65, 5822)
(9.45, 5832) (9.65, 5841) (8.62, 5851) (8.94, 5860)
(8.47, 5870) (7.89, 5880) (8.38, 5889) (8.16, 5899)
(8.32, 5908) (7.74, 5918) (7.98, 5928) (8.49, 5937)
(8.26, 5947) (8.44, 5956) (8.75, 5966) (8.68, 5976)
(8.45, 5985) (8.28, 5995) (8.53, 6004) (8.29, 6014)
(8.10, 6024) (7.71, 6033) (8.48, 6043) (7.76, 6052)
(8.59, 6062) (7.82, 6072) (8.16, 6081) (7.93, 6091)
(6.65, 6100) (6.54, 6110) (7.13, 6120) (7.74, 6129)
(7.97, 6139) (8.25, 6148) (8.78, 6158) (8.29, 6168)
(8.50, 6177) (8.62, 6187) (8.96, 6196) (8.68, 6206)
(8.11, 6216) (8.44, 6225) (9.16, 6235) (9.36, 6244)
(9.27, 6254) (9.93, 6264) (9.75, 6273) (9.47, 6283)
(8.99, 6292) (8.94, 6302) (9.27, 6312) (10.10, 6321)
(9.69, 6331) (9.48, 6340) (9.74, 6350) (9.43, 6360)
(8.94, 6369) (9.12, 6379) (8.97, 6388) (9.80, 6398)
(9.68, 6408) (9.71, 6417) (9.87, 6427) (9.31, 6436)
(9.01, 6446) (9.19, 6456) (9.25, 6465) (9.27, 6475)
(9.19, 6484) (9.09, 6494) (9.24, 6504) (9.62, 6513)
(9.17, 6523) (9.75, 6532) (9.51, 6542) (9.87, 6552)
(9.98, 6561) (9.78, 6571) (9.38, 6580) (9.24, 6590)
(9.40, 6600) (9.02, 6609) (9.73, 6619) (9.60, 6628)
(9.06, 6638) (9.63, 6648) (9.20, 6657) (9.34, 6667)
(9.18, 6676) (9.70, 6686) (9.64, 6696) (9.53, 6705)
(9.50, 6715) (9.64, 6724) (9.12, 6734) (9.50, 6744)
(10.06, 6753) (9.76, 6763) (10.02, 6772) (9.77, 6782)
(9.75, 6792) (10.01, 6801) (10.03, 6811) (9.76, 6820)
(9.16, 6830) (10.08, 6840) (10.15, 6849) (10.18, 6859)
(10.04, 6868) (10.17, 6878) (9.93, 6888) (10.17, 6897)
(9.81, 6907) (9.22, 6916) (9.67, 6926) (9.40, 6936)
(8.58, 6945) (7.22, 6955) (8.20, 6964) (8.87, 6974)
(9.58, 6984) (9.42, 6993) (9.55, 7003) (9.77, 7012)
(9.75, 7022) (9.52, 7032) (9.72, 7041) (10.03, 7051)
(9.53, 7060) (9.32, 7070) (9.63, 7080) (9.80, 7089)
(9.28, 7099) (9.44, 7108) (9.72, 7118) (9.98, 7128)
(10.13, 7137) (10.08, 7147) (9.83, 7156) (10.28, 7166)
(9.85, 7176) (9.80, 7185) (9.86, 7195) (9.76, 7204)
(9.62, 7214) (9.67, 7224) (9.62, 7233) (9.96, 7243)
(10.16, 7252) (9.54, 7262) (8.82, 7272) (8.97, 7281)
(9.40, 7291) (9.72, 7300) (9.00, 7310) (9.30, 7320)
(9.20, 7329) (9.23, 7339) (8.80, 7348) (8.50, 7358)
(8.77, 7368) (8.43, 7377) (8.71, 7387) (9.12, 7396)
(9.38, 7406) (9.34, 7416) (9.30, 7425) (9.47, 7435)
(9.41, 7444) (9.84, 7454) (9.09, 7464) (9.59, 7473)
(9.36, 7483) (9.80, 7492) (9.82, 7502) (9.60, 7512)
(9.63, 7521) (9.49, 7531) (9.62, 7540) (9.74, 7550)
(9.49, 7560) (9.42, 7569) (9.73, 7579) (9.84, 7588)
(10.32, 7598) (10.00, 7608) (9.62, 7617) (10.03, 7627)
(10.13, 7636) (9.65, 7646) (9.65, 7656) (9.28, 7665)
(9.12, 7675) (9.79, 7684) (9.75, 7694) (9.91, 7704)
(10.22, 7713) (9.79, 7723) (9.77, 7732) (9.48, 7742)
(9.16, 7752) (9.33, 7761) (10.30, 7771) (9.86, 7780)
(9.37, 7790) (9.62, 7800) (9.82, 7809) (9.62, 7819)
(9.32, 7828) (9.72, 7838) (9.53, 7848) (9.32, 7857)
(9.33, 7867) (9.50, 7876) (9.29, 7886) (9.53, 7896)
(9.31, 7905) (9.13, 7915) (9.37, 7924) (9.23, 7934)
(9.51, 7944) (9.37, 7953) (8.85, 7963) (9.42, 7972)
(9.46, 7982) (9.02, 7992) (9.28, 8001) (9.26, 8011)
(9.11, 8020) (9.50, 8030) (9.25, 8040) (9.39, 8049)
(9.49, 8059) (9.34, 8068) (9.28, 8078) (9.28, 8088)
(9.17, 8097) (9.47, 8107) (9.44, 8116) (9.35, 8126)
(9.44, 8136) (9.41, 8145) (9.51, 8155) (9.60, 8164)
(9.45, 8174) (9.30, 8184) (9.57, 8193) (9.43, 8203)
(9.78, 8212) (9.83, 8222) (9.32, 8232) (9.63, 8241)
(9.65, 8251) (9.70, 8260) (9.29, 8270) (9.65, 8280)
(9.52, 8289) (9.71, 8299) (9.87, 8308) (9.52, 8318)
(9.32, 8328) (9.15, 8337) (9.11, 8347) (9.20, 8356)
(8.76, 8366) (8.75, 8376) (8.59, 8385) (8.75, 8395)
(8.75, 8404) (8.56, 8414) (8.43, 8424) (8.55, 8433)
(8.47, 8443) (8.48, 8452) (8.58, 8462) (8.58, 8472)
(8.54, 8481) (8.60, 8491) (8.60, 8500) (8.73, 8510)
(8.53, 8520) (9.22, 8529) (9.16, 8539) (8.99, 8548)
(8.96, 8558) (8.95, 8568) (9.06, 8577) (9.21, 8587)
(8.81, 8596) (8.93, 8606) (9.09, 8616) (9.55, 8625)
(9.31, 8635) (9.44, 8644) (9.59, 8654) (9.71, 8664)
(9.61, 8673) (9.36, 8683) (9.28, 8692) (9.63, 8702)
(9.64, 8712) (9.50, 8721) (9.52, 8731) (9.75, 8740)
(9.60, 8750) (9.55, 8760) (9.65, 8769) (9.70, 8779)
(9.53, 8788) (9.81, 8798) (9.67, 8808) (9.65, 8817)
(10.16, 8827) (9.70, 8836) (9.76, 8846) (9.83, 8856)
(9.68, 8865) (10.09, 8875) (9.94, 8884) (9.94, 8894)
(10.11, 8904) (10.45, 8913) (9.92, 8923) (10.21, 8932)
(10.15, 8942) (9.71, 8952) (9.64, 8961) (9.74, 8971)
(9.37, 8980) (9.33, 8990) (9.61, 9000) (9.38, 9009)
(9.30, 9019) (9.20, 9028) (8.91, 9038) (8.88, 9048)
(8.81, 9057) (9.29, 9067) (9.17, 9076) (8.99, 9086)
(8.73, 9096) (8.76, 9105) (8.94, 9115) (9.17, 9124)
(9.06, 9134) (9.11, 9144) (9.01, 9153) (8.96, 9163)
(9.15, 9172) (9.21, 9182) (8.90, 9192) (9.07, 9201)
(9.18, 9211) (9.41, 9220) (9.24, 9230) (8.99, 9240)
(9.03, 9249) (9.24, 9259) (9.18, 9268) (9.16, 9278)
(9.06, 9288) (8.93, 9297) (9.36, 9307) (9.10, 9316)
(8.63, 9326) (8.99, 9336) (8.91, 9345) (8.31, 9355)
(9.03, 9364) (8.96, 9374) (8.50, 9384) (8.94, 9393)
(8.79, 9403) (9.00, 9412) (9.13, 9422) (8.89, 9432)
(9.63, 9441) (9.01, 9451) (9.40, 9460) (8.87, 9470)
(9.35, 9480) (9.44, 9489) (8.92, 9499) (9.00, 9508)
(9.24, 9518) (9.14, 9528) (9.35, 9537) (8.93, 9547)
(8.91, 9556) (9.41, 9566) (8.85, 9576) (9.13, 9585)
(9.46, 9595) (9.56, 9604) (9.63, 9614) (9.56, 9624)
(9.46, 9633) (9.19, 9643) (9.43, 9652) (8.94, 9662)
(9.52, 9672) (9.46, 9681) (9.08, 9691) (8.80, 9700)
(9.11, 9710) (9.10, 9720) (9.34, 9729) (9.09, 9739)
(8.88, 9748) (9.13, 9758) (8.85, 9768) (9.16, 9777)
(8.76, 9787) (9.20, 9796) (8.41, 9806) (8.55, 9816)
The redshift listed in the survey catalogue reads 0.180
